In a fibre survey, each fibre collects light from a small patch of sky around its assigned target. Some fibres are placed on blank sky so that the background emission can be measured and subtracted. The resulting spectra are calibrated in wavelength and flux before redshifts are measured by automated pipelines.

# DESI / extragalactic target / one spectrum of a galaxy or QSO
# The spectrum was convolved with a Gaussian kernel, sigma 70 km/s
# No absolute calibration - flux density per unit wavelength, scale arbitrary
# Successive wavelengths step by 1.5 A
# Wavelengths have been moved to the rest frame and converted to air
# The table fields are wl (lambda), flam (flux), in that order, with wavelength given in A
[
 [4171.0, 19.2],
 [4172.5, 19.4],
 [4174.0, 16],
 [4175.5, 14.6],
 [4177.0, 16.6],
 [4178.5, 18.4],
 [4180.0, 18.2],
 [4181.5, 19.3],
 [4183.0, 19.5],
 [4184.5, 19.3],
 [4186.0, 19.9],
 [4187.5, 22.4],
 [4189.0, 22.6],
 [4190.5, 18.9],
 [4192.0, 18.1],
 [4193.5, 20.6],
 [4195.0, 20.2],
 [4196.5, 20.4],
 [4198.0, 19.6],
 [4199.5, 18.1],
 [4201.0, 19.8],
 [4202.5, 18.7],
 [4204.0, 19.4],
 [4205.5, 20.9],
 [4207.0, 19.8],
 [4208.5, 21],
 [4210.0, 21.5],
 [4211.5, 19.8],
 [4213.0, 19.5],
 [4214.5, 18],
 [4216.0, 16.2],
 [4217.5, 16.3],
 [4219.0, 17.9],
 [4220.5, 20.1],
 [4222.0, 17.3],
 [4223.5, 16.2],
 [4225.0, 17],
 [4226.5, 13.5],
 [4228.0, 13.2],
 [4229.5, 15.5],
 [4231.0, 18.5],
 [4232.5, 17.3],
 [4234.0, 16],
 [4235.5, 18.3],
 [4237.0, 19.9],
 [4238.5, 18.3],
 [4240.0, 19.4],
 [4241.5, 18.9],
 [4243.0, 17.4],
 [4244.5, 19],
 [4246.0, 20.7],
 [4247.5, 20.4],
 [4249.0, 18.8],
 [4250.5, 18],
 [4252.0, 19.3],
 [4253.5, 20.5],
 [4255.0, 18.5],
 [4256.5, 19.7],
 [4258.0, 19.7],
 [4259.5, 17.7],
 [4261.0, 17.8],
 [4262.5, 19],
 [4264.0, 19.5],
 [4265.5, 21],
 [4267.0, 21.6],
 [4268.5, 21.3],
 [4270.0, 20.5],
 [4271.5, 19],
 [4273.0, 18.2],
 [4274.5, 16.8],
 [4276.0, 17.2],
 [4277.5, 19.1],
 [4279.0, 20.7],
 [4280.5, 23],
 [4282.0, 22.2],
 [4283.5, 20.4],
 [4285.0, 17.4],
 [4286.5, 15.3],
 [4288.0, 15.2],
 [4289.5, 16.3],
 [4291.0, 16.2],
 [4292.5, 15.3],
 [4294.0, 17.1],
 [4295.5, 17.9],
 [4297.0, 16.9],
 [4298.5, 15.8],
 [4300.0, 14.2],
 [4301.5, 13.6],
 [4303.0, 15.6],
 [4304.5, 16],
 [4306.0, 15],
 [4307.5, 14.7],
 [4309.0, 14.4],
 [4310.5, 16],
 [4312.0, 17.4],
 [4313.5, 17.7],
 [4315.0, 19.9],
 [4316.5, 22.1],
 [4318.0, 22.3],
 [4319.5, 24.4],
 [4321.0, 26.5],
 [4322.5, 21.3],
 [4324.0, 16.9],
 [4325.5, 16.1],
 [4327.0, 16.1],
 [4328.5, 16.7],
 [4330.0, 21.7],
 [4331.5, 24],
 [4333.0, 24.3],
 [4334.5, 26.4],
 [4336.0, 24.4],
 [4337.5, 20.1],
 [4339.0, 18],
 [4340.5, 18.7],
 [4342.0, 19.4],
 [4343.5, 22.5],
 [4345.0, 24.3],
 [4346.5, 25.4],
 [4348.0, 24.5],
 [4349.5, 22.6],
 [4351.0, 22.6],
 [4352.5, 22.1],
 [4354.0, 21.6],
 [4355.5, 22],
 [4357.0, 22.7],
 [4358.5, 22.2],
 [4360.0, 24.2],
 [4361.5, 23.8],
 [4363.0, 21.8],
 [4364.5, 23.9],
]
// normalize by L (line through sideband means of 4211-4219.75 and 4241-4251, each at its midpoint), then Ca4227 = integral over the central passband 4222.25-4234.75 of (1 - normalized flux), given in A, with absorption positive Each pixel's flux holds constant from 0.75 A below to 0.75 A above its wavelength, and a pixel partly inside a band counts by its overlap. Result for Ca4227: 1.7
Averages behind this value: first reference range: 17.9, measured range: 16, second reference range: 19.1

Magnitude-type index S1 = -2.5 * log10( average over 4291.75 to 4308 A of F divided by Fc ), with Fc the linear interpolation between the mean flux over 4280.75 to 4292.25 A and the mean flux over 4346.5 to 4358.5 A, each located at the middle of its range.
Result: 0.193 mag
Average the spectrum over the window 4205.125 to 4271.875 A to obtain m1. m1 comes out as 18.6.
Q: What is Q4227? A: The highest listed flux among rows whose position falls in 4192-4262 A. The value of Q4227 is 21.5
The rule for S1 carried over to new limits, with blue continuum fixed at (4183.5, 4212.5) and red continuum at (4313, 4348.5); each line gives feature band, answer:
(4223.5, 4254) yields 0.14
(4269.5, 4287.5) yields 0.10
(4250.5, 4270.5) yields 0.06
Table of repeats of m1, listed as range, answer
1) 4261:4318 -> 17.9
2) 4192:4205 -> 19.5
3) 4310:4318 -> 19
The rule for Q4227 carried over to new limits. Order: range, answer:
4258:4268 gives 21.6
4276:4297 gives 23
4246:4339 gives 26.5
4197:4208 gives 20.9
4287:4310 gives 17.9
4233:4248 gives 20.7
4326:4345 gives 26.4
